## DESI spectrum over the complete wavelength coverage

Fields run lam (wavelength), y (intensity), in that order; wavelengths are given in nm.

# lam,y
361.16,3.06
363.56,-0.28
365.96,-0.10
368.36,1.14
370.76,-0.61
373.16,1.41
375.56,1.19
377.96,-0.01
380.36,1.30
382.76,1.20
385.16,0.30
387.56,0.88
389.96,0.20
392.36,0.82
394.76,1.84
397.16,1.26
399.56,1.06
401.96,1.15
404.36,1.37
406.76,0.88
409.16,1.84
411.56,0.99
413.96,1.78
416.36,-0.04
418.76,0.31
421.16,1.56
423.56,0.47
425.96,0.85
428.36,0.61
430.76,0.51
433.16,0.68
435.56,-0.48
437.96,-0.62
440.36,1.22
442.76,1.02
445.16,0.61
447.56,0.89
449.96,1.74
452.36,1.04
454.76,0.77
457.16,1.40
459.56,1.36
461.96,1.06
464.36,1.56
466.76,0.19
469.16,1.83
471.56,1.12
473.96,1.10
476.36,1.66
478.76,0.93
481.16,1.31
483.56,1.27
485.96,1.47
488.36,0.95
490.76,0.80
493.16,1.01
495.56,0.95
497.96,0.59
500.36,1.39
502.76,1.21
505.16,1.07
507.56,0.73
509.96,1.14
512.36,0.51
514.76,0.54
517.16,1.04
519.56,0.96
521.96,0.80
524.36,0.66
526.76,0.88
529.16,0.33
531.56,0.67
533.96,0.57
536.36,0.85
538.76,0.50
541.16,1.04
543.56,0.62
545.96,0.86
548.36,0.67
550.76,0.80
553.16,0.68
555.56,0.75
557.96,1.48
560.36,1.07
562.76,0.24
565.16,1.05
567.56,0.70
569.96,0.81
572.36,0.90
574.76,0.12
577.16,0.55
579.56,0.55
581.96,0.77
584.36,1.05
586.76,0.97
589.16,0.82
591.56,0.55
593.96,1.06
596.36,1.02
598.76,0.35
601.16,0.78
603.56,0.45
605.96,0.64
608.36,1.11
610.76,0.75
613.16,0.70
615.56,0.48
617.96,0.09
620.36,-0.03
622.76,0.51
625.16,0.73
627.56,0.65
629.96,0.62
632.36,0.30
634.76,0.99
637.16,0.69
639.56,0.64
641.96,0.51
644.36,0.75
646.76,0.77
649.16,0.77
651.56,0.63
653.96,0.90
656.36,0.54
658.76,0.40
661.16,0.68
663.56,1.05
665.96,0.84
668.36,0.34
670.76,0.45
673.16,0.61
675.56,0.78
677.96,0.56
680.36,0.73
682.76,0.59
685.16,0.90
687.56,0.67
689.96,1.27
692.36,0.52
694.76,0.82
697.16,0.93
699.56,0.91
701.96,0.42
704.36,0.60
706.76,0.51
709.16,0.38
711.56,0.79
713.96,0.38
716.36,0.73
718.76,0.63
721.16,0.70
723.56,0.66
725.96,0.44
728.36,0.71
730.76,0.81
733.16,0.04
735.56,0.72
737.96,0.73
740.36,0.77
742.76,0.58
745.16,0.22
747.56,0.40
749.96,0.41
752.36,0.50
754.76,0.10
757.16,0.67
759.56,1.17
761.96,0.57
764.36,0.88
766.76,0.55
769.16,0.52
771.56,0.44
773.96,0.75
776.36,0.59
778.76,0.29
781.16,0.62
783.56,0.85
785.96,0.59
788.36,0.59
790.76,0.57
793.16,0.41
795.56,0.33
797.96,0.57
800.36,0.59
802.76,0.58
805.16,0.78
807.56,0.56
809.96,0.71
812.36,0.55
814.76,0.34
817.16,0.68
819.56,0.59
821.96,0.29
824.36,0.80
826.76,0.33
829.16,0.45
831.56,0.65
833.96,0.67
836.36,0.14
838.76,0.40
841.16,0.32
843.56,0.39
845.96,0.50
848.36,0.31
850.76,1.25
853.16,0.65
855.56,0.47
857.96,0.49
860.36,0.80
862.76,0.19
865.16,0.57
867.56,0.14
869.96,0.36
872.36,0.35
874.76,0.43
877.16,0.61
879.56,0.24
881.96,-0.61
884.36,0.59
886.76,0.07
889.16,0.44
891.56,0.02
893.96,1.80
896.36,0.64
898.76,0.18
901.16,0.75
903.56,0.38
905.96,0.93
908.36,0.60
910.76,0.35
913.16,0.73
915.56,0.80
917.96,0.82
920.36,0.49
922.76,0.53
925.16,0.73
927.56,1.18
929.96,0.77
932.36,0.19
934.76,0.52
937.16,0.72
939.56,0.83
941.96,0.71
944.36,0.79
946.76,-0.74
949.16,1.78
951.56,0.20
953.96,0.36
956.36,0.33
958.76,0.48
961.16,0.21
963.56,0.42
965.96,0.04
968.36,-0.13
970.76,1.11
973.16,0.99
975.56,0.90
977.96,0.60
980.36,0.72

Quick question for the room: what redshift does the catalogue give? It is 1.40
